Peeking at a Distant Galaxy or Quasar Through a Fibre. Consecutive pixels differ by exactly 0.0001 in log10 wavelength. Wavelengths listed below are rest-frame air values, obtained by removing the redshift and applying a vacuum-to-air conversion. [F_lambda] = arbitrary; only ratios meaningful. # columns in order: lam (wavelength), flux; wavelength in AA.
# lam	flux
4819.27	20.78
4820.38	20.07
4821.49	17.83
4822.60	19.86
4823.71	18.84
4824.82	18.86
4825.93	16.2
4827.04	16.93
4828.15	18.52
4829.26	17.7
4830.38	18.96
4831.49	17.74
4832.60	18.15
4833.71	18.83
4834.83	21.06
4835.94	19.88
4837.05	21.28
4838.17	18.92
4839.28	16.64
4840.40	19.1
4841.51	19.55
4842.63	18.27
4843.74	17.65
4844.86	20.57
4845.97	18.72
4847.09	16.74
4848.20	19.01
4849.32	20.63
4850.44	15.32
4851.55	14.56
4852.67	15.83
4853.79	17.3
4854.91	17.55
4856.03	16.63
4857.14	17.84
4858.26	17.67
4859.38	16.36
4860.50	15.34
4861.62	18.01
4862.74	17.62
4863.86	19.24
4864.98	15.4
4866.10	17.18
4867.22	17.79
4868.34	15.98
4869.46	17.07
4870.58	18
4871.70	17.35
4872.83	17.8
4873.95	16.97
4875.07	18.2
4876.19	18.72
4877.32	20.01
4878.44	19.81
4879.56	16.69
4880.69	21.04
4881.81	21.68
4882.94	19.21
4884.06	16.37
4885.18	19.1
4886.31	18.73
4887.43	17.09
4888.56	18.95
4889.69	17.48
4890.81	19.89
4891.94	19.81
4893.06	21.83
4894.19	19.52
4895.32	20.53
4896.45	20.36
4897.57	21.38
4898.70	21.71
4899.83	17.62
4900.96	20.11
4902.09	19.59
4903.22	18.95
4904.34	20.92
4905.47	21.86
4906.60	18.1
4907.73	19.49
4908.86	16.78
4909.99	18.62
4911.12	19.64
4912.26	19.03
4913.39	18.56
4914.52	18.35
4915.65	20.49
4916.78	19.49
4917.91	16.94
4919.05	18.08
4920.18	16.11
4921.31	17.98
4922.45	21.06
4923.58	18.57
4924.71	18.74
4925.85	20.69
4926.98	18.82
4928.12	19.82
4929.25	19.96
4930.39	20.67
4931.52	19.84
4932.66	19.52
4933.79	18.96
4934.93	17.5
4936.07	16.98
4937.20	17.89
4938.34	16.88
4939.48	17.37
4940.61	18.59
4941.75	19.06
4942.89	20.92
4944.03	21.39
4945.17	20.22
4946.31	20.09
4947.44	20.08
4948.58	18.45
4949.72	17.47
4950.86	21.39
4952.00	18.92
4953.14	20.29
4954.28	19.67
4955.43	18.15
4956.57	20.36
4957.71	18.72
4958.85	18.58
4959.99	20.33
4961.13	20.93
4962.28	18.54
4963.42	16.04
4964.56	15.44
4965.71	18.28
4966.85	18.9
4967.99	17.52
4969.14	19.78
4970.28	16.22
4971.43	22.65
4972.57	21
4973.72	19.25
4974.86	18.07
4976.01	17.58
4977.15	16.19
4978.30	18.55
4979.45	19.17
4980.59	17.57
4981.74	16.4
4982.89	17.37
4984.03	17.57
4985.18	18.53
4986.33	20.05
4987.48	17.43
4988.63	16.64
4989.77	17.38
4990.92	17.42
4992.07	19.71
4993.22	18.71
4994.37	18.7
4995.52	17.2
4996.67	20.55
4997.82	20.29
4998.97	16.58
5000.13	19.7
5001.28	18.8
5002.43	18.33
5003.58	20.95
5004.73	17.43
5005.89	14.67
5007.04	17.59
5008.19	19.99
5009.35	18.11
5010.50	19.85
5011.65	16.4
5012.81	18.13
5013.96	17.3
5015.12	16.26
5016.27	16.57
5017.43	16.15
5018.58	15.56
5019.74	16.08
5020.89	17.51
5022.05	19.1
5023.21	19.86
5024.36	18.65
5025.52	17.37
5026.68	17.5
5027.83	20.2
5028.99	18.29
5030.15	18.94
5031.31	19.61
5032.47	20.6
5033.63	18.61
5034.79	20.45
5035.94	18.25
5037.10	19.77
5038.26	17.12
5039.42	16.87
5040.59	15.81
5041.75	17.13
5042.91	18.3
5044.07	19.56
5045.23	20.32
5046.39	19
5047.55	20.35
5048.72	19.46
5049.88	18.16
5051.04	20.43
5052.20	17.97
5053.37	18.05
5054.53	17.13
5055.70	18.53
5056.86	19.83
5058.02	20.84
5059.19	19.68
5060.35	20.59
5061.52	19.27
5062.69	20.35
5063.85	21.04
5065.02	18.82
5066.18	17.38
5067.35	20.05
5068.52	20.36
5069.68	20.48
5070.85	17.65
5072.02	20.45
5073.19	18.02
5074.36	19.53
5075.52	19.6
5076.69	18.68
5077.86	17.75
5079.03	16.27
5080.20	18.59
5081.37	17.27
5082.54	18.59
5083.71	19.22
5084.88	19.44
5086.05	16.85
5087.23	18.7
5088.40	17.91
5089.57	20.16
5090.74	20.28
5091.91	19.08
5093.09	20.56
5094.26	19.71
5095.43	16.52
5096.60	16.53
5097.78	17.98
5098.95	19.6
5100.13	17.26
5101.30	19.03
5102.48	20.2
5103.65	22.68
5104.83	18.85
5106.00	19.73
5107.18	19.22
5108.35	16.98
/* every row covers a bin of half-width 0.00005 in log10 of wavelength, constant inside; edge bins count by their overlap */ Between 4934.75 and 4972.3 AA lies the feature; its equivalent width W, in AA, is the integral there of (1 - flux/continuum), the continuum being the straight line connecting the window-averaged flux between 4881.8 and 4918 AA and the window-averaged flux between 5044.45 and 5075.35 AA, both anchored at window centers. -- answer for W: 0.8 AA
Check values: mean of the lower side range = 19.3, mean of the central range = 18.9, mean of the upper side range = 19.4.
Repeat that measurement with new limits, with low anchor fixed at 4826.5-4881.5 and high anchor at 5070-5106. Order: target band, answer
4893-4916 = -1.8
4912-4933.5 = -1.0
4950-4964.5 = -0.6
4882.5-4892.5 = -0.2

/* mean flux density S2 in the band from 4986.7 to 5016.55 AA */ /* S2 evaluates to 18.1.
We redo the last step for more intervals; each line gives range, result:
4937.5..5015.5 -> 18.6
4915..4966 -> 19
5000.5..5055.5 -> 18.3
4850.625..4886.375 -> 17.7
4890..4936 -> 19.4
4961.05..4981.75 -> 18.3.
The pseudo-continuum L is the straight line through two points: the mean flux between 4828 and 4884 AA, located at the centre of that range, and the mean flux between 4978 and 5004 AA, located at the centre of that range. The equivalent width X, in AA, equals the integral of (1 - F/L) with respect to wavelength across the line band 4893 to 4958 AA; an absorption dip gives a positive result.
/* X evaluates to -3.6 AA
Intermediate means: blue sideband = 18.1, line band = 19.3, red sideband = 18.4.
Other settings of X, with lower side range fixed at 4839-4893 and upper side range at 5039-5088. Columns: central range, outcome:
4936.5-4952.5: -0.7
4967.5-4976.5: -0.3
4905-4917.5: -0.6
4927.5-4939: -0.3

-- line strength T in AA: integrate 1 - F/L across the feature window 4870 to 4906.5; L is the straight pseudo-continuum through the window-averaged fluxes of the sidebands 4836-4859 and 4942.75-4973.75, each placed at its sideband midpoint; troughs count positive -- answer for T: -1.6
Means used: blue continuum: 18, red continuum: 19.2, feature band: 19.3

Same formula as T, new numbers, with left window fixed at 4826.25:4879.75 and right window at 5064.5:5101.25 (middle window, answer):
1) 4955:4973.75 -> -0.6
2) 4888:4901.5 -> -1.4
